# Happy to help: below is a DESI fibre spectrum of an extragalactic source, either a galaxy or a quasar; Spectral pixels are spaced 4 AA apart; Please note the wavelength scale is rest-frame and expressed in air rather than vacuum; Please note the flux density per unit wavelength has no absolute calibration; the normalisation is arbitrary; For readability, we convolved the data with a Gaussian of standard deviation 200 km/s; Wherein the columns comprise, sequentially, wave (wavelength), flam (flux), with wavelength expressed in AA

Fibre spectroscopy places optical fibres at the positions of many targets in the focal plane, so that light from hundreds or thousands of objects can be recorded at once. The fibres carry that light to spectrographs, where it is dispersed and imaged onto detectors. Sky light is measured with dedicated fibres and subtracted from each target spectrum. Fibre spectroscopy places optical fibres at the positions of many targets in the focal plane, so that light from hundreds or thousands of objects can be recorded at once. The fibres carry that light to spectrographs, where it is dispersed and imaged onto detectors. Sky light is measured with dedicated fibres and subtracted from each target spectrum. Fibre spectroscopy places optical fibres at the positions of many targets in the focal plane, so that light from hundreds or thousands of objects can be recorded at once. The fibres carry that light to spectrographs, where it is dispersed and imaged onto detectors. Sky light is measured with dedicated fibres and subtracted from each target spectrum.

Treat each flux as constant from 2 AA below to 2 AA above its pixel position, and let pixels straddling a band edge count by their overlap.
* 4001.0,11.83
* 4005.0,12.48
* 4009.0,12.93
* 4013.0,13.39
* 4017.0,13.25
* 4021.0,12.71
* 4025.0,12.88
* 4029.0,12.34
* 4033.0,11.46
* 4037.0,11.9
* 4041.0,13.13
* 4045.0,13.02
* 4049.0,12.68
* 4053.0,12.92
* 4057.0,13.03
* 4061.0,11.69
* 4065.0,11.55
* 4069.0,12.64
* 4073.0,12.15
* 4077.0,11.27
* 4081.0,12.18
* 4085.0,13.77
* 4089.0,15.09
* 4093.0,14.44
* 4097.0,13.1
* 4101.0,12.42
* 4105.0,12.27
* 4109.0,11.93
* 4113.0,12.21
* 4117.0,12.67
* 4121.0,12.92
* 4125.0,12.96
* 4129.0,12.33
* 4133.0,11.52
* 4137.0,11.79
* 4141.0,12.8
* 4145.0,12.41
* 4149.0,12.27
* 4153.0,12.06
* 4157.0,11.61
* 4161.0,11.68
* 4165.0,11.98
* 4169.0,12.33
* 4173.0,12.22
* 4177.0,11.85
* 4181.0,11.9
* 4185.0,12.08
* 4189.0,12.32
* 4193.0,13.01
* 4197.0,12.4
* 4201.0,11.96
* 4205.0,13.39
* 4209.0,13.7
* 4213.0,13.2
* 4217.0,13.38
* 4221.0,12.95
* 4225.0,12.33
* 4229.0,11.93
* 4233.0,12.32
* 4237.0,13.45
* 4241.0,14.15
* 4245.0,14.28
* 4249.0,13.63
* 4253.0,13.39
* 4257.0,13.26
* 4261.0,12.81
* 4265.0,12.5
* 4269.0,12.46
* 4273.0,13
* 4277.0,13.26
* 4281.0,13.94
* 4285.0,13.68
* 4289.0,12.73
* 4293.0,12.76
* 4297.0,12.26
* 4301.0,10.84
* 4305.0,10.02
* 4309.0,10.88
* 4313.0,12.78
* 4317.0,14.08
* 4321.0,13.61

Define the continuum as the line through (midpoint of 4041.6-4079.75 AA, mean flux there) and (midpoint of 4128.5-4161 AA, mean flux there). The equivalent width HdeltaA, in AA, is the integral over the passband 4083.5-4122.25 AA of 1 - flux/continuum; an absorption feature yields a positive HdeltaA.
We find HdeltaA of -2.8 AA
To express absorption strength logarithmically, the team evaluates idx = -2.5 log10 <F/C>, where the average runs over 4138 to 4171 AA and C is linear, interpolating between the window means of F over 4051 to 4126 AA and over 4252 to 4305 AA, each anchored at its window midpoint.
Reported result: 0.050 mag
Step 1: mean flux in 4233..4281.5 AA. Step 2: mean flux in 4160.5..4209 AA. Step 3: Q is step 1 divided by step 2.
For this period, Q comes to 1.08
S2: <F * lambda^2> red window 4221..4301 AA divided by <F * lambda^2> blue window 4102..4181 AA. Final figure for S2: 1.13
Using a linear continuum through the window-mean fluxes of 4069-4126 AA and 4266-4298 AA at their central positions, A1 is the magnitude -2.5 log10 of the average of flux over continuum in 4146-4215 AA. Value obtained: 0.05 mag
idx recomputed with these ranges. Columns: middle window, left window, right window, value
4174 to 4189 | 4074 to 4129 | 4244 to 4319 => 0.07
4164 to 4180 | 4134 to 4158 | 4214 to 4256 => 0.03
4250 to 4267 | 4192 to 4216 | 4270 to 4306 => -0.03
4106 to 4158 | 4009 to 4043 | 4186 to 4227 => 0.04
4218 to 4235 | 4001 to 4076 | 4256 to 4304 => 0.02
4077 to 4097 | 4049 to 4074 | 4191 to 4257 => -0.09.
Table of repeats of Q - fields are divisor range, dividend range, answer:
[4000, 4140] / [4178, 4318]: 1.01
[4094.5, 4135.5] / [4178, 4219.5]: 1.02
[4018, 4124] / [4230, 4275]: 1.04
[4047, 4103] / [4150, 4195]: 0.95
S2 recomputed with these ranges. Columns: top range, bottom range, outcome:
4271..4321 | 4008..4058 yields 1.12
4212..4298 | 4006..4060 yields 1.15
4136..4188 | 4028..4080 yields 1.04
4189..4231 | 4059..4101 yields 1.07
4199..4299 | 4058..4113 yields 1.12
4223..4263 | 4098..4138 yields 1.13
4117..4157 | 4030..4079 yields 1.04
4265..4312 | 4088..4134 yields 1.05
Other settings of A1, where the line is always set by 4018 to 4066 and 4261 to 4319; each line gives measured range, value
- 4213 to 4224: -0.050 mag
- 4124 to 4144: 0.021 mag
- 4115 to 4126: -0.030 mag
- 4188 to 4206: -0.007 mag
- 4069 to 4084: 0.034 mag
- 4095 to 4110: 0.002 mag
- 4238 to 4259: -0.100 mag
